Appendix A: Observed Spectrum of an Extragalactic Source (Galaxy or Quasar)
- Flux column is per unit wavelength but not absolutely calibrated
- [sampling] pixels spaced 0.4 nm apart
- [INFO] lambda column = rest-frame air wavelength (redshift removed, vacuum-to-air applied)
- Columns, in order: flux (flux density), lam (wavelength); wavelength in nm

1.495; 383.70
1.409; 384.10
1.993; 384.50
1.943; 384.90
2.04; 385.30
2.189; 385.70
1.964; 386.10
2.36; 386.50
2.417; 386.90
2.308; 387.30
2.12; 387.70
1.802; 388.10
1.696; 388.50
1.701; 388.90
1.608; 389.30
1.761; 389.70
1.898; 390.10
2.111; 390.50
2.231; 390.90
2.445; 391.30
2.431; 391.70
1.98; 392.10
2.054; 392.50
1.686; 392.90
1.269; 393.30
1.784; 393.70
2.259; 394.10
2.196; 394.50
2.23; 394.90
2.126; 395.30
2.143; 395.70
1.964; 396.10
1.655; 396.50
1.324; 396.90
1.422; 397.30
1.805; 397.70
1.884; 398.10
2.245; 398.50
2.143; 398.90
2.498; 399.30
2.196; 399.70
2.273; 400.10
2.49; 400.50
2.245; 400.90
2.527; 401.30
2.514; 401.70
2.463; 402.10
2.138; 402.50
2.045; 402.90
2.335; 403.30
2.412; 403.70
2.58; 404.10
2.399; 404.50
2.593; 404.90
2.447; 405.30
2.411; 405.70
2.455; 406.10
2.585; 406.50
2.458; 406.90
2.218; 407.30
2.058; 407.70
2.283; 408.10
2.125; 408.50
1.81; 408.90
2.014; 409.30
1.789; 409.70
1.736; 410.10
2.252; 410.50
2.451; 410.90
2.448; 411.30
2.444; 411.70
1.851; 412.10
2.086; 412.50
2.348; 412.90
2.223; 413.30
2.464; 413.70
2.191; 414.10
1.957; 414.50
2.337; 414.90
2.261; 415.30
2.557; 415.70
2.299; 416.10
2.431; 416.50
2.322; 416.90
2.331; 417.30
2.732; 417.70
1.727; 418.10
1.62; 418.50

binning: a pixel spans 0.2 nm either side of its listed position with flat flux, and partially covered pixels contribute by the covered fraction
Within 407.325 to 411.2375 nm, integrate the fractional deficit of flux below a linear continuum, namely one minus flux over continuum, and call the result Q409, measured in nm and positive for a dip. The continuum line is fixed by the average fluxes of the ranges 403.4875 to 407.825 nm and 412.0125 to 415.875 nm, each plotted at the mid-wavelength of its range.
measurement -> 0.44 nm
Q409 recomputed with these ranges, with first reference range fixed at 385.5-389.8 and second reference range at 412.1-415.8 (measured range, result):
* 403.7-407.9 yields -0.50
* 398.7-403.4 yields -0.45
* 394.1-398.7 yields 0.34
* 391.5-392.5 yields -0.07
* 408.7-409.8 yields 0.16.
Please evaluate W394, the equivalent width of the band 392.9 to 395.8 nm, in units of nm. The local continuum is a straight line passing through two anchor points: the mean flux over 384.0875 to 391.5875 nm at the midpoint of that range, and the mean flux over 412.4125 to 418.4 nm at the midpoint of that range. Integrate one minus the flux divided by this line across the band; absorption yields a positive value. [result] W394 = 0.15 nm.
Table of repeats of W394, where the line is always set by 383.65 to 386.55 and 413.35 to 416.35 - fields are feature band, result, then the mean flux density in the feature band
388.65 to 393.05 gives 0.010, 1.99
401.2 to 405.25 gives -0.471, 2.4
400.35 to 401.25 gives -0.114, 2.39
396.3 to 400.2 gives 0.287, 1.94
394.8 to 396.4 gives -0.020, 2.08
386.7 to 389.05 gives -0.068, 2.01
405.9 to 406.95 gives -0.152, 2.51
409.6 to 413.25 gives 0.134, 2.17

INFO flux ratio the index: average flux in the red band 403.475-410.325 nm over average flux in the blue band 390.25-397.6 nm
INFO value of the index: 1.15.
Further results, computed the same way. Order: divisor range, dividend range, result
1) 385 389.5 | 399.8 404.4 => 1.17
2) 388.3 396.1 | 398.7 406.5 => 1.20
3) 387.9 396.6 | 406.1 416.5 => 1.13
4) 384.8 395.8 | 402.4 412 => 1.12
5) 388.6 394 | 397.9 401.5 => 1.19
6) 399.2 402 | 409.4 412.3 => 0.89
